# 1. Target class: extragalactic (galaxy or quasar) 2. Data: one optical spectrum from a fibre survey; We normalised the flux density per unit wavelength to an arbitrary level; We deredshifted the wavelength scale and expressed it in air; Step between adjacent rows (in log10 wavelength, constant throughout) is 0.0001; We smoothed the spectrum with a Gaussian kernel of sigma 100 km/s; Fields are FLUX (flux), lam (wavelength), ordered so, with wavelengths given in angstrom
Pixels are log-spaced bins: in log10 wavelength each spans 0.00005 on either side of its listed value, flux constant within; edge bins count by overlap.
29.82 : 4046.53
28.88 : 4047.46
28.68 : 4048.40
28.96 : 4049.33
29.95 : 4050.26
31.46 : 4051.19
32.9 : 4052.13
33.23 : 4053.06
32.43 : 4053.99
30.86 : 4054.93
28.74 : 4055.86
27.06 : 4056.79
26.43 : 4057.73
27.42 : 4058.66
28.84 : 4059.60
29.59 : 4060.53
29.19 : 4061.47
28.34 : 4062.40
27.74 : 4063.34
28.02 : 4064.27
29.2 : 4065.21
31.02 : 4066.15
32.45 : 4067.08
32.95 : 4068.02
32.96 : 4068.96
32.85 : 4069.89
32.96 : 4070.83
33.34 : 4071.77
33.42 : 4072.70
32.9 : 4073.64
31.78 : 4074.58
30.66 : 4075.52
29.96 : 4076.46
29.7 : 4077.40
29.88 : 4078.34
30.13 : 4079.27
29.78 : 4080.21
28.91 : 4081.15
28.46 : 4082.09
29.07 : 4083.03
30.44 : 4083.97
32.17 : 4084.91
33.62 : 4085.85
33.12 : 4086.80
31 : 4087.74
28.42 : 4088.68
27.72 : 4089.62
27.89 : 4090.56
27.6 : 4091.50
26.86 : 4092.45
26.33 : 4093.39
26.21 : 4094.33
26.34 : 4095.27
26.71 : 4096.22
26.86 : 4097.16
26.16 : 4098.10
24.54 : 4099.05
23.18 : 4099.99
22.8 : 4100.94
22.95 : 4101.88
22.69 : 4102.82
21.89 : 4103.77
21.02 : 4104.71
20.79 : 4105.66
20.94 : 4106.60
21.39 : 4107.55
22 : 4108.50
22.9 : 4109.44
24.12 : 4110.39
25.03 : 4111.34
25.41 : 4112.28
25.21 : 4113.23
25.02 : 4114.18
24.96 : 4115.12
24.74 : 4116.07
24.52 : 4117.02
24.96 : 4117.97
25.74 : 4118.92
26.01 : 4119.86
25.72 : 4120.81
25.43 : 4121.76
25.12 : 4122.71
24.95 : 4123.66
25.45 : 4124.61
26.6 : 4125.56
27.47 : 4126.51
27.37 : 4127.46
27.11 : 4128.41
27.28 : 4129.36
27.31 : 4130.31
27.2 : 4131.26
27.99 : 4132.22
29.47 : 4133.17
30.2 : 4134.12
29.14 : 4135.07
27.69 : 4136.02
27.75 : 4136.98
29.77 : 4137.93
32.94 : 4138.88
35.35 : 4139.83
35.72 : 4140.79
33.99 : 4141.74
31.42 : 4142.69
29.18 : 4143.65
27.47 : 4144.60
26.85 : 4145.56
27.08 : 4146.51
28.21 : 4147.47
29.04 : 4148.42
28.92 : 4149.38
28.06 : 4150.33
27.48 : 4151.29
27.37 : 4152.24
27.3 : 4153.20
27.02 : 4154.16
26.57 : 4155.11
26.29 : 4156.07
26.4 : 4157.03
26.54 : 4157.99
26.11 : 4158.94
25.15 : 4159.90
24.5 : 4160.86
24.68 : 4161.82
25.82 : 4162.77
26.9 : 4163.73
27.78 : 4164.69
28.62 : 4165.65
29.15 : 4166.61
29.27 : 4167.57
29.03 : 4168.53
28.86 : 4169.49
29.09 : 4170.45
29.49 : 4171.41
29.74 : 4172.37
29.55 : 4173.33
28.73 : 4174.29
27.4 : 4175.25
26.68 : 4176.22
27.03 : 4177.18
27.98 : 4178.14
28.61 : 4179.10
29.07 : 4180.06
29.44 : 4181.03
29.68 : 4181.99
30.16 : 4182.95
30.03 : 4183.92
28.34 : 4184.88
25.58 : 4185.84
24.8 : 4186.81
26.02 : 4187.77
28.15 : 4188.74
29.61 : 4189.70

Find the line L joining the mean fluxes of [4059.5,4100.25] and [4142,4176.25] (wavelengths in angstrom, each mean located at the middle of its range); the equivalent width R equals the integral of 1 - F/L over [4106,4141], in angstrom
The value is 2.4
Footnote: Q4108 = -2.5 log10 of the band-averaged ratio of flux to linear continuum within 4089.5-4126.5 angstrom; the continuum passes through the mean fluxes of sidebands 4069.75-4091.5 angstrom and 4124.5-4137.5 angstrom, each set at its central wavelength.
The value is 0.18 mag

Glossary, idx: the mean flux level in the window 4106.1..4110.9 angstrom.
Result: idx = 22.3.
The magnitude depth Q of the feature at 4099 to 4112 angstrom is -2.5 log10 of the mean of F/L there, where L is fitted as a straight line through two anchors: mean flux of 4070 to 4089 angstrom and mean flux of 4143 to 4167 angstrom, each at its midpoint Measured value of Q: 0.30 mag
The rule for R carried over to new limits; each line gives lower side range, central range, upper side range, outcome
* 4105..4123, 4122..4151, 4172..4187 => -3.50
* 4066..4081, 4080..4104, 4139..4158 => 2.79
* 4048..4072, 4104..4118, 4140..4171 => 2.71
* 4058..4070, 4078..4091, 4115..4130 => -0.71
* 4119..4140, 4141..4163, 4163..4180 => 0.42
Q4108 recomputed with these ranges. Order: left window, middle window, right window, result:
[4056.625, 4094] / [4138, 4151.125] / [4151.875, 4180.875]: -0.08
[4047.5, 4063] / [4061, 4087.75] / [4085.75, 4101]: -0.09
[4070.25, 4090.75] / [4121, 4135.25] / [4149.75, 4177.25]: 0.07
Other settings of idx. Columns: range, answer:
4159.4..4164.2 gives 25.4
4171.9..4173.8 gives 29.7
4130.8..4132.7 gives 27.5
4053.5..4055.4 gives 31.7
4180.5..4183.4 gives 29.7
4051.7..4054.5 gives 32.8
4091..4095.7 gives 26.7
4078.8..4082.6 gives 29.4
